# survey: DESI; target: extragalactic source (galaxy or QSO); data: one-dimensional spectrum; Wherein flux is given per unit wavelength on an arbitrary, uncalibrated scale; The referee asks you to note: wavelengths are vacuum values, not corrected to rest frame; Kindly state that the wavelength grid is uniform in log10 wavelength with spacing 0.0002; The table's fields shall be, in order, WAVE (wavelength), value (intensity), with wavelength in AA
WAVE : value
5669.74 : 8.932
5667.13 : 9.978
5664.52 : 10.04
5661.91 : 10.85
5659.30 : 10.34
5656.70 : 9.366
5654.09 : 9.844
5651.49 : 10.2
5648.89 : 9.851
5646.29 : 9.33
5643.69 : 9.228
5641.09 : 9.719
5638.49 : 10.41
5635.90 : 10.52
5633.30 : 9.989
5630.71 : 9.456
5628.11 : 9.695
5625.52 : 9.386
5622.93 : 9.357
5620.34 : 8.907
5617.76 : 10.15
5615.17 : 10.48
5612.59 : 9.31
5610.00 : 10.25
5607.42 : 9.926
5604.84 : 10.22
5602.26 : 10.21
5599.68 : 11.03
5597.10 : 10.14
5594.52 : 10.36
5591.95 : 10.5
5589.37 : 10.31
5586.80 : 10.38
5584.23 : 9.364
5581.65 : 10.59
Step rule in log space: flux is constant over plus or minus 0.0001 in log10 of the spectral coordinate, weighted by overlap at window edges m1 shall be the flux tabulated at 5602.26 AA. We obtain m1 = 10.21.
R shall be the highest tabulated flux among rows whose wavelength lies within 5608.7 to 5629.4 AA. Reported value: 10.48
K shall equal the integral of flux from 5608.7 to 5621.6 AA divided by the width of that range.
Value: 9.83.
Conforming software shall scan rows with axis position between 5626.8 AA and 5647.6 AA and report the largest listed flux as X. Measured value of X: 10.52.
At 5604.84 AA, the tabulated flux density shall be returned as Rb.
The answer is 10.22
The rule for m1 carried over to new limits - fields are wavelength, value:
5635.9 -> 10.52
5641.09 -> 9.719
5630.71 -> 9.456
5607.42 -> 9.926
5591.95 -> 10.5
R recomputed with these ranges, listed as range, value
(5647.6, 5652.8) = 10.2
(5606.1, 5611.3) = 10.25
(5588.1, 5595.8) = 10.5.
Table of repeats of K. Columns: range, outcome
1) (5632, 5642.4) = 10.2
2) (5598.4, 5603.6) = 10.6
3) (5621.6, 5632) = 9.46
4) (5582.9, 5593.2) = 10.1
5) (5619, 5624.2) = 9.15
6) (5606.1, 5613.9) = 9.84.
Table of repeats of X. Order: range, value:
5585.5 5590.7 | 10.38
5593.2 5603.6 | 11.03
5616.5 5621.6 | 10.15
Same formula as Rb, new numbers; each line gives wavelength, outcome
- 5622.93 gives 9.357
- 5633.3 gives 9.989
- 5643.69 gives 9.228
